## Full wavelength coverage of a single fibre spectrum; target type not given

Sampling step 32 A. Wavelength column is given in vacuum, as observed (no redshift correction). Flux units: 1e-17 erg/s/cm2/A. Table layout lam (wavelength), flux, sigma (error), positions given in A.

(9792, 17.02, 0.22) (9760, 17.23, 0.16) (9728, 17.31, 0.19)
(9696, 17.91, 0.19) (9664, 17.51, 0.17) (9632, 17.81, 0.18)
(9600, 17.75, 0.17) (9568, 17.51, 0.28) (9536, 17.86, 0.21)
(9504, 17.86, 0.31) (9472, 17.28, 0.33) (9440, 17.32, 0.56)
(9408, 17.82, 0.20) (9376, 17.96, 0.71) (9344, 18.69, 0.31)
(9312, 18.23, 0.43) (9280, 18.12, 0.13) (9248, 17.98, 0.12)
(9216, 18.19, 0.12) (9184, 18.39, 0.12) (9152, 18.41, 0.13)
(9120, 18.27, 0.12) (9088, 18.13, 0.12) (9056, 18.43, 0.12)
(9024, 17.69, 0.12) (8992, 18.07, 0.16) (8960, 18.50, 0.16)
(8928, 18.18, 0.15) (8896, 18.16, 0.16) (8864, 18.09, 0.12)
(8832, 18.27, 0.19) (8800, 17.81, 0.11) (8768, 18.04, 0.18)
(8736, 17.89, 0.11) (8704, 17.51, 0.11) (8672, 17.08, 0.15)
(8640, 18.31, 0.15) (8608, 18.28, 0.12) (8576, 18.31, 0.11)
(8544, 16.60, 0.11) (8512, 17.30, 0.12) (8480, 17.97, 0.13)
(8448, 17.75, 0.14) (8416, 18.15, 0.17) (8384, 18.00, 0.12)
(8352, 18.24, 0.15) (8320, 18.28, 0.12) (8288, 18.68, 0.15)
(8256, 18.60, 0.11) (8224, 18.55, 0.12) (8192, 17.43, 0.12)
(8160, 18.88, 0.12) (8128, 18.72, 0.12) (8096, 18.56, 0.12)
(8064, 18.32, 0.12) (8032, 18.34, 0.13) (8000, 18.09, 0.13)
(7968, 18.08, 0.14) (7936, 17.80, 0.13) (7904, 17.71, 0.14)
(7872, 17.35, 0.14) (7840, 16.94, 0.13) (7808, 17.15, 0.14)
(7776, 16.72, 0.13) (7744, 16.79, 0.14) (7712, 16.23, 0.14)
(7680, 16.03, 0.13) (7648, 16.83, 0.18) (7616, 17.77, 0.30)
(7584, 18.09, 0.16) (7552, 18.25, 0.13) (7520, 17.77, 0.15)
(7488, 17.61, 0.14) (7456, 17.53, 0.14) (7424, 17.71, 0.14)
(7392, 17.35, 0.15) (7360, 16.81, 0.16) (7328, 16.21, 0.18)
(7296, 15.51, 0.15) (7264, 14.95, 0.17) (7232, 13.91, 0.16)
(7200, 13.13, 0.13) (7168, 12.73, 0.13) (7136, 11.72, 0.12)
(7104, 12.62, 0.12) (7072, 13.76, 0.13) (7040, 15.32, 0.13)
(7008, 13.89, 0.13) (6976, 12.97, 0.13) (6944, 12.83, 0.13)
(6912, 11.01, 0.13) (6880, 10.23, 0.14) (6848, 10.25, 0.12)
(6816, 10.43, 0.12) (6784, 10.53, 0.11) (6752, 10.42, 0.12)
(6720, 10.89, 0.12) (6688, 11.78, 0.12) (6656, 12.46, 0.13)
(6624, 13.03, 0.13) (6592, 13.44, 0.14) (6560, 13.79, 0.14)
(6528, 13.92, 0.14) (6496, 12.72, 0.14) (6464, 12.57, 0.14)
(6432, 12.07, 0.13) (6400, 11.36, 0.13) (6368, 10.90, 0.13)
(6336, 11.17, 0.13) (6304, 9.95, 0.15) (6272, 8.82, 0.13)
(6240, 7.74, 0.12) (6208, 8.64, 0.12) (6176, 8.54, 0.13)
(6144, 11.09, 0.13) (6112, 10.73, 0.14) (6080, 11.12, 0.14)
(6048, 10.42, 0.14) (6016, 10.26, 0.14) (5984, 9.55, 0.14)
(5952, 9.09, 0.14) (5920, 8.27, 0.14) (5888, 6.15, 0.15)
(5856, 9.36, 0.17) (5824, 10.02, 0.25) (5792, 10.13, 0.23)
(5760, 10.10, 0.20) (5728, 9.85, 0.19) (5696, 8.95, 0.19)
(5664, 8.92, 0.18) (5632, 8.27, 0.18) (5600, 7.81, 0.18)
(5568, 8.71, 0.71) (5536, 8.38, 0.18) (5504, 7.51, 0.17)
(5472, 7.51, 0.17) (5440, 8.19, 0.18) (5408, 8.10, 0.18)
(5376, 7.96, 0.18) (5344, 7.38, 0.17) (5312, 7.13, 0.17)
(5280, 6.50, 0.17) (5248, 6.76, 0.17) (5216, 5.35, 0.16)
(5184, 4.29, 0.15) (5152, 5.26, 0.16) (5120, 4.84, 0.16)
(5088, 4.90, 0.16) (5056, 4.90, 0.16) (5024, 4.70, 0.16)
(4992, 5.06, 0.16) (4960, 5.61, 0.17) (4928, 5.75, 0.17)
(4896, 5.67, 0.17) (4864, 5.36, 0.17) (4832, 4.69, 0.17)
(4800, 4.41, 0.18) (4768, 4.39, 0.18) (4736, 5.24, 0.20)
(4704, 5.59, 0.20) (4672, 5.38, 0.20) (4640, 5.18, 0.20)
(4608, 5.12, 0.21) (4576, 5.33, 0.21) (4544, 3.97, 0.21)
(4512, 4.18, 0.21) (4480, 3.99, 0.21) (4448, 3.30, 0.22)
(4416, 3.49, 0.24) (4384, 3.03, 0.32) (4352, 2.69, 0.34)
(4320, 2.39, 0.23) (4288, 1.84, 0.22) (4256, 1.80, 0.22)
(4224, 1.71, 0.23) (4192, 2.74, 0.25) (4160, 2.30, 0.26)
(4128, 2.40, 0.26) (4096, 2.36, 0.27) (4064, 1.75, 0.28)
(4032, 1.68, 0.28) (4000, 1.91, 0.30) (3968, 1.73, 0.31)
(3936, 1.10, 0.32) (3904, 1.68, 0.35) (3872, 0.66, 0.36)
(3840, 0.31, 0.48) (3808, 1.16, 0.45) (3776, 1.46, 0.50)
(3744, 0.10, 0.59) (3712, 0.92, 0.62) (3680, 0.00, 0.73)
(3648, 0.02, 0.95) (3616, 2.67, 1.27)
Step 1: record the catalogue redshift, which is 0.000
